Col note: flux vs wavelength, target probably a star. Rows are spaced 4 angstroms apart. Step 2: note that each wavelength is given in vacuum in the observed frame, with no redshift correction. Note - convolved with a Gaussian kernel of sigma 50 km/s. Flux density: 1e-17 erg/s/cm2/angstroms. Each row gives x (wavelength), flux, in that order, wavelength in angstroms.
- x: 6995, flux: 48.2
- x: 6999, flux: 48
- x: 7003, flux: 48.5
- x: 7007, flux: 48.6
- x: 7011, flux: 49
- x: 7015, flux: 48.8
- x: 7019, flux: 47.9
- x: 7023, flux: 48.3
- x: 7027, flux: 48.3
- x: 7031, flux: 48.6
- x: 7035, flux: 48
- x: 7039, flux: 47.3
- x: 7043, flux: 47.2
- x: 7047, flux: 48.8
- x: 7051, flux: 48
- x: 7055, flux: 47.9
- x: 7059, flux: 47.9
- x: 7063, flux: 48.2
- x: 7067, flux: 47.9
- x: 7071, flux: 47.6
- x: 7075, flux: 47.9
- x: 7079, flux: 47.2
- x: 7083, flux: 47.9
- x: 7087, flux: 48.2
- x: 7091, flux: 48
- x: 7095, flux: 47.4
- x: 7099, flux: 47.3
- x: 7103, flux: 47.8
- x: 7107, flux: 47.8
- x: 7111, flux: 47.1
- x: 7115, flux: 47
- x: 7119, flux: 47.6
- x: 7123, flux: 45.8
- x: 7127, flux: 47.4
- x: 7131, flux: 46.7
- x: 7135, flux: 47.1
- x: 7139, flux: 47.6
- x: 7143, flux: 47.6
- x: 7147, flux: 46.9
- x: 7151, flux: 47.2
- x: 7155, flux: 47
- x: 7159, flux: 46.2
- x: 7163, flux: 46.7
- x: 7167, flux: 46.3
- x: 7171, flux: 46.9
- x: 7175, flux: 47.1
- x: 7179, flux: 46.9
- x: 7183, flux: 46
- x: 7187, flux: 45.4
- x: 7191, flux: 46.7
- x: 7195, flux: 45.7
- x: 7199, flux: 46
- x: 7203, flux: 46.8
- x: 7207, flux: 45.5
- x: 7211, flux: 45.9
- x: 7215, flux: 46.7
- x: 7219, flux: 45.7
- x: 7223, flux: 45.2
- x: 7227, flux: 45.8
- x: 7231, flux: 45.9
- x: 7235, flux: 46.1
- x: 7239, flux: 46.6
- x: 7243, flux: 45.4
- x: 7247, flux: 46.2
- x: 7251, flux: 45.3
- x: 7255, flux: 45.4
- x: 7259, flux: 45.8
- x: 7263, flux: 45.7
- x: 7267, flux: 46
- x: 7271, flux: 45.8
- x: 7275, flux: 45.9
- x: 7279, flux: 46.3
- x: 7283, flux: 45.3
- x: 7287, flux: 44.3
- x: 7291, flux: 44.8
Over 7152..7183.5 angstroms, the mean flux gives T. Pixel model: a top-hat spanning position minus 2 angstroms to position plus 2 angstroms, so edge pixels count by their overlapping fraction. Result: 46.7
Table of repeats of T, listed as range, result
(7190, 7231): 46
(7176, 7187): 46.3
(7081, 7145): 47.4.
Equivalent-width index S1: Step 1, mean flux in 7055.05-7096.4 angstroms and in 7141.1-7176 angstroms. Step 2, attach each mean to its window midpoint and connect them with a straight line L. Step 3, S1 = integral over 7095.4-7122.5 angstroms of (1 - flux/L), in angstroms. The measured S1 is 0.1 angstroms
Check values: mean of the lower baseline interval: 47.8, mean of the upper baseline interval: 46.9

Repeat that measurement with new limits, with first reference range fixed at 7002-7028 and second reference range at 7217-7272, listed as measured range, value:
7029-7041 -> 0.07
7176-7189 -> 0.09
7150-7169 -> 0.05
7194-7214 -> 0.10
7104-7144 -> 0.02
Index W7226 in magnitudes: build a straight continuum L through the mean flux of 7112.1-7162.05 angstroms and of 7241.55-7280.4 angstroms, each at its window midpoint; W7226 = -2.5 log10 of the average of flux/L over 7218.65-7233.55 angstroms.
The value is 0.01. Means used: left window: 47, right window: 45.8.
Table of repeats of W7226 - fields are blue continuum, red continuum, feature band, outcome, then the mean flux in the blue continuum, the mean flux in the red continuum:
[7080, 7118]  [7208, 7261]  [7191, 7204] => 0.00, 47.6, 45.8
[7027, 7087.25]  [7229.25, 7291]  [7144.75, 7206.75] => 0.00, 47.9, 45.7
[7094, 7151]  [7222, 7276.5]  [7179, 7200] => 0.01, 47.2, 45.8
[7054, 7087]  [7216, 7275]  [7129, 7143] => 0.00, 47.8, 45.8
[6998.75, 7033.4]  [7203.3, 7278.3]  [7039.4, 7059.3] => 0.00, 48.5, 45.9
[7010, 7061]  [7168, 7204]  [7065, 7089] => 0.00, 48.1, 46.4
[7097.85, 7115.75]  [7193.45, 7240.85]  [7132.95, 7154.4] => -0.01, 47.4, 46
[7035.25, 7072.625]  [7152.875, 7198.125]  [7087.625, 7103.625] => -0.01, 47.9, 46.4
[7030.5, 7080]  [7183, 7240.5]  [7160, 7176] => 0.00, 47.9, 46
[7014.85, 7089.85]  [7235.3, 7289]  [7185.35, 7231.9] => 0.01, 48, 45.7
